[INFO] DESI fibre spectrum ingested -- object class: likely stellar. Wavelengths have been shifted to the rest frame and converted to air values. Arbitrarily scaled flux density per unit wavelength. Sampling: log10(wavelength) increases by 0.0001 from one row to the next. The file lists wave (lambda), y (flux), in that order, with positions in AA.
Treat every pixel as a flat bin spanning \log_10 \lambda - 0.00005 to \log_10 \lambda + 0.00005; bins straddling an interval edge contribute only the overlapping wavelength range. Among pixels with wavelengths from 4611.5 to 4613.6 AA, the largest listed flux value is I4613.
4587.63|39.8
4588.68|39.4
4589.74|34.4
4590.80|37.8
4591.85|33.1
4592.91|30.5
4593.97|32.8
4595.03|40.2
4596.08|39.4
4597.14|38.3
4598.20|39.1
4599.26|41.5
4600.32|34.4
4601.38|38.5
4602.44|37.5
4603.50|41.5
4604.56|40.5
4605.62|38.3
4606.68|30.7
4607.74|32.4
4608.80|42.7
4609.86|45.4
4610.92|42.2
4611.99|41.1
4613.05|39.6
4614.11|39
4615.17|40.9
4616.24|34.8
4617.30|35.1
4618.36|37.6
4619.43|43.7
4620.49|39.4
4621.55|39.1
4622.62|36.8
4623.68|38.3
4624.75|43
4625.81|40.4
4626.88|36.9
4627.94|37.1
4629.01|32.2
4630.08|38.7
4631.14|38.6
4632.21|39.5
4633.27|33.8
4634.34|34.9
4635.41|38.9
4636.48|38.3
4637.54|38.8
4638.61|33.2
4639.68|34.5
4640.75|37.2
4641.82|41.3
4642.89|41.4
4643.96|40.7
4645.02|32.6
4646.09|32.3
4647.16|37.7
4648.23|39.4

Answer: 41.1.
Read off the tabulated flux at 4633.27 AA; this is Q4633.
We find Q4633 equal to 33.8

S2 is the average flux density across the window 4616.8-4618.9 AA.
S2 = 36.3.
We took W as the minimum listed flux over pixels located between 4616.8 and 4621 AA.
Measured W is 35.1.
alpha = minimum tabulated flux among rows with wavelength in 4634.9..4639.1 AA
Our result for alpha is 33.2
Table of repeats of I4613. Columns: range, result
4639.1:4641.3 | 37.2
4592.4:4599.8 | 41.5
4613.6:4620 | 43.7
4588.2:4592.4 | 39.4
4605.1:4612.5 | 45.4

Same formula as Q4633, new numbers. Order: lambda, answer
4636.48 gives 38.3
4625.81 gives 40.4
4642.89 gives 41.4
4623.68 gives 38.3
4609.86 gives 45.4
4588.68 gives 39.4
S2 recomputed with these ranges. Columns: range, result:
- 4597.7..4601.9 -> 38.3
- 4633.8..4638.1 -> 37.7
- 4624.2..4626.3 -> 41.7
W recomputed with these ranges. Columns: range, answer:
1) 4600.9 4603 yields 37.5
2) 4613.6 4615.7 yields 39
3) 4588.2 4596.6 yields 30.5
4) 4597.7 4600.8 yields 34.4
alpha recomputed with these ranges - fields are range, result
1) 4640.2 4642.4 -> 37.2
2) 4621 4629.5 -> 32.2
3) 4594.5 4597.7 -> 38.3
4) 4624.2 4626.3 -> 40.4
